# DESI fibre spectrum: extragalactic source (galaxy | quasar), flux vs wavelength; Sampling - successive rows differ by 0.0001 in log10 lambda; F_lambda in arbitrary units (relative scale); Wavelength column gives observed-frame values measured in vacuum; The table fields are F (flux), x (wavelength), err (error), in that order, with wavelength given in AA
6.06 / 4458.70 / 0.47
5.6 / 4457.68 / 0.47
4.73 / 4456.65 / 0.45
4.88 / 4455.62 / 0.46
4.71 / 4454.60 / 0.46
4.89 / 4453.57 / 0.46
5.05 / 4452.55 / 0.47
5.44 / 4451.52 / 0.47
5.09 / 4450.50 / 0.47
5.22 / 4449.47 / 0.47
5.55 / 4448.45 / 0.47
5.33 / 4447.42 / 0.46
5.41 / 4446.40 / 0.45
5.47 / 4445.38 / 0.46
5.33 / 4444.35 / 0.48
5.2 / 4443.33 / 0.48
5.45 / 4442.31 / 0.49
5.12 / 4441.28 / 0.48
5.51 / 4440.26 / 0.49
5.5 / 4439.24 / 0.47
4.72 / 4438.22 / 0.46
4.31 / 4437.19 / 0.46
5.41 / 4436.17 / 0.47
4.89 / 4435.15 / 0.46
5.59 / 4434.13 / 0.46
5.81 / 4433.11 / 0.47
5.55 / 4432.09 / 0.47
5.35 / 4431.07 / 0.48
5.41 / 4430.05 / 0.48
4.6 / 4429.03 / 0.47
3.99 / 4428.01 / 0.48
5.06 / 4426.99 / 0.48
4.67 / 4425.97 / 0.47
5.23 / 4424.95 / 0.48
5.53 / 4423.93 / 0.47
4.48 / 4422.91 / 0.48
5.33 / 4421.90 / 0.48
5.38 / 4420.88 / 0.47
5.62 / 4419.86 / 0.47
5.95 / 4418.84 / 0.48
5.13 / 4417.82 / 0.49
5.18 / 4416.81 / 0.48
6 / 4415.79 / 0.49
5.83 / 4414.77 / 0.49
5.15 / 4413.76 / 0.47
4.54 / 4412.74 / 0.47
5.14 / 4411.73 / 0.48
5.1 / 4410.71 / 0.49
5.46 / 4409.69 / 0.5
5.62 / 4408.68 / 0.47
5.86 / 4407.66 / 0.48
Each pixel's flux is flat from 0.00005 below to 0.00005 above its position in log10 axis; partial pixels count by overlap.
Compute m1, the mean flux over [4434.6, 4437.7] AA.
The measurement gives 4.89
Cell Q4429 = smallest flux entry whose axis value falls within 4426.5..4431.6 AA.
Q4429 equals 3.99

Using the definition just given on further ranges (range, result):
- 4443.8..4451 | 5.09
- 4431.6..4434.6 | 5.55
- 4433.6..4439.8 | 4.31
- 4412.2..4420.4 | 4.54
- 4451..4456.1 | 4.71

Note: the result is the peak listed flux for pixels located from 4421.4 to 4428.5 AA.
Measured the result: 5.53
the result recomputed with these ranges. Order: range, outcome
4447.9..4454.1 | 5.55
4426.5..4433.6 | 5.81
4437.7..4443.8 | 5.51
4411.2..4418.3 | 6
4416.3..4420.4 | 5.95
